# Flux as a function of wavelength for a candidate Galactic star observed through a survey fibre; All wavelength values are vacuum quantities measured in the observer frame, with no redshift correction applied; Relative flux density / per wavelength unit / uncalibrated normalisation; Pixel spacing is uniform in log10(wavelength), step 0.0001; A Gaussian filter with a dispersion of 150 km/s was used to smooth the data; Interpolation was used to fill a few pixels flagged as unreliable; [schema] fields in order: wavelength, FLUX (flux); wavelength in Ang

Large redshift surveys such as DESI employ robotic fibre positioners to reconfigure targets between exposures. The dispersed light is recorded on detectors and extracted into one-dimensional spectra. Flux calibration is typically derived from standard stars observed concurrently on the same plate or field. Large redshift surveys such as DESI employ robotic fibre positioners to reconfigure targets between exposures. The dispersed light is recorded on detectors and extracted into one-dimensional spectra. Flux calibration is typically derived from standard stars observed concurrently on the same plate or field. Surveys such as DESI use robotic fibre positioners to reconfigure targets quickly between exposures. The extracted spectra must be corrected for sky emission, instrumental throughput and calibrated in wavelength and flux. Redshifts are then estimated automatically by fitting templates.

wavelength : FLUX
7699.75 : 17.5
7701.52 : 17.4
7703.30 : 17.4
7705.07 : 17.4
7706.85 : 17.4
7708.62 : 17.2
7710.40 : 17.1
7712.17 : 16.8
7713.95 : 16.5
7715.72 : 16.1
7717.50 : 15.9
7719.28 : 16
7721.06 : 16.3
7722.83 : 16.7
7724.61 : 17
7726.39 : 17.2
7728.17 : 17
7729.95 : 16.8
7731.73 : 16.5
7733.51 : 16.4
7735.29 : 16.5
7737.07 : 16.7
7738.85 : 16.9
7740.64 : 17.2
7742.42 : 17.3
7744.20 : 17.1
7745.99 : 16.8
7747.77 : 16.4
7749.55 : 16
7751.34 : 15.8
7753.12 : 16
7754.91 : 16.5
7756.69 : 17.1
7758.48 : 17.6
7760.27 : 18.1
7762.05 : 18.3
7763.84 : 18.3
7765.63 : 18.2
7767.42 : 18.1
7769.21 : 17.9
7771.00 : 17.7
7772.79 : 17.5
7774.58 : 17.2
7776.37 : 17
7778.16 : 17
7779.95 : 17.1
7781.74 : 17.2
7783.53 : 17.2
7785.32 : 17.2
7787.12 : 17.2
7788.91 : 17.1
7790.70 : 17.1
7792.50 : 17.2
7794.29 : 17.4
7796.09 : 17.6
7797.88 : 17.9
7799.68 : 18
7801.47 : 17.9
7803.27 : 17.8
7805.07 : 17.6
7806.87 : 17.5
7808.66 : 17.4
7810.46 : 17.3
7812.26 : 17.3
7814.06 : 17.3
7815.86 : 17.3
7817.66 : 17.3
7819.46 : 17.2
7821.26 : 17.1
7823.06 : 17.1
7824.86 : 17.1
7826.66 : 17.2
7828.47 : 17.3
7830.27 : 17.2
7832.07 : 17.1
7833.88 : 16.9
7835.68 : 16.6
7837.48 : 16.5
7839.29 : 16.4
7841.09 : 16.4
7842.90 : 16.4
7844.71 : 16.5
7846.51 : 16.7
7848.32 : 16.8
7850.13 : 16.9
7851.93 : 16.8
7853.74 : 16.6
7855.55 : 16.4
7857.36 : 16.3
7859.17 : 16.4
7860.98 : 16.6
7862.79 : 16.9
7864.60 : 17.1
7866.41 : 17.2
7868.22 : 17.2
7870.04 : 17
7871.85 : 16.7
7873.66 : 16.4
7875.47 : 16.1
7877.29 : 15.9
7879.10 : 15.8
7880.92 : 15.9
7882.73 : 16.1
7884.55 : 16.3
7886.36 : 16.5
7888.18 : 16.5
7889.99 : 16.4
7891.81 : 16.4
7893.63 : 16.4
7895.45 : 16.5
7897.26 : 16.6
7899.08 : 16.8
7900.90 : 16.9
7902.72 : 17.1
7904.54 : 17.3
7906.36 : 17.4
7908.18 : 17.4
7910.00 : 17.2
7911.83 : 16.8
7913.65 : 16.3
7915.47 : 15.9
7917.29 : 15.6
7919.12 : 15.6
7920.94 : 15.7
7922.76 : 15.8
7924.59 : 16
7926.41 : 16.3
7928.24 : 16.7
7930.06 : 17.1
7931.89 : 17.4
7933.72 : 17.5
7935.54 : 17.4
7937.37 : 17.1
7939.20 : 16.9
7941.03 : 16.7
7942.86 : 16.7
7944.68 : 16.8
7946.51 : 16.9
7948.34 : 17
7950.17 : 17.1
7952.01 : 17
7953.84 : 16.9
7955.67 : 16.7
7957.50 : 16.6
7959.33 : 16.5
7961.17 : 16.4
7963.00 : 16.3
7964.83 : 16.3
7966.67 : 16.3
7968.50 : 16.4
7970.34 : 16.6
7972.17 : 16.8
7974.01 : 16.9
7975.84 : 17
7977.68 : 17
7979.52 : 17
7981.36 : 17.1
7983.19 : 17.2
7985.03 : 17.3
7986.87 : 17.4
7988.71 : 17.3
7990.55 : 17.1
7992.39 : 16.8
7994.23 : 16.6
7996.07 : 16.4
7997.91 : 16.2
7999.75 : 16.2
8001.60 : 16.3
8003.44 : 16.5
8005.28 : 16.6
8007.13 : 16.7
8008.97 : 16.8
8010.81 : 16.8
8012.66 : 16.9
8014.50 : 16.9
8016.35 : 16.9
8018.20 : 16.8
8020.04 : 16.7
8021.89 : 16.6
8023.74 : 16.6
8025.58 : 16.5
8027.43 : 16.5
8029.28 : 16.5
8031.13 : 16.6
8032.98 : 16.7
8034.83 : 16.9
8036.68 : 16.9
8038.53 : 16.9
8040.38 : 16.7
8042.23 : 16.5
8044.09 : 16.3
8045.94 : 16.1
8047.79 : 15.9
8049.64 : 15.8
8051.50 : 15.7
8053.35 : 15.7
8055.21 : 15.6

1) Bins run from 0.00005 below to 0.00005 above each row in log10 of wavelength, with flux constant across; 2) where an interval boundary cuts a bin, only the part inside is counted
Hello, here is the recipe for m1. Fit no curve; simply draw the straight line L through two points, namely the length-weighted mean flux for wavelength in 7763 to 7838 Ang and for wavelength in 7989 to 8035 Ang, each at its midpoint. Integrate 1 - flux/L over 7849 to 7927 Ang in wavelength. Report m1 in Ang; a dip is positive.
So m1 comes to 2.5 Ang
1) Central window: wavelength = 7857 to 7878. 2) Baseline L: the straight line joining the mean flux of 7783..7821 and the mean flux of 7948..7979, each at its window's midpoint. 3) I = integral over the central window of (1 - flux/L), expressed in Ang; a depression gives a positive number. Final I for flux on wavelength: 0.56 Ang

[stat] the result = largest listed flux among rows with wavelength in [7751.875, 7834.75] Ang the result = 18.3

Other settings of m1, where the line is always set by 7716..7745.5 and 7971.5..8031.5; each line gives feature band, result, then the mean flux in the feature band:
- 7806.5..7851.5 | -0.7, 17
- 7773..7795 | -0.6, 17.2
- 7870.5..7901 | 0.7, 16.4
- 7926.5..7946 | -0.3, 17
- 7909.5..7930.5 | 0.7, 16.2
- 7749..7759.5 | 0.1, 16.5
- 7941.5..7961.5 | 0.0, 16.8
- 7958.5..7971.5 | 0.3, 16.4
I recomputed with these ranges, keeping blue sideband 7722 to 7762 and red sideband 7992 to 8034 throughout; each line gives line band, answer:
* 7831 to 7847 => 0.13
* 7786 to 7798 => -0.38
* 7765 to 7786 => -0.79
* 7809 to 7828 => -0.52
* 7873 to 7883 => 0.42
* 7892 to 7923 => 0.26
